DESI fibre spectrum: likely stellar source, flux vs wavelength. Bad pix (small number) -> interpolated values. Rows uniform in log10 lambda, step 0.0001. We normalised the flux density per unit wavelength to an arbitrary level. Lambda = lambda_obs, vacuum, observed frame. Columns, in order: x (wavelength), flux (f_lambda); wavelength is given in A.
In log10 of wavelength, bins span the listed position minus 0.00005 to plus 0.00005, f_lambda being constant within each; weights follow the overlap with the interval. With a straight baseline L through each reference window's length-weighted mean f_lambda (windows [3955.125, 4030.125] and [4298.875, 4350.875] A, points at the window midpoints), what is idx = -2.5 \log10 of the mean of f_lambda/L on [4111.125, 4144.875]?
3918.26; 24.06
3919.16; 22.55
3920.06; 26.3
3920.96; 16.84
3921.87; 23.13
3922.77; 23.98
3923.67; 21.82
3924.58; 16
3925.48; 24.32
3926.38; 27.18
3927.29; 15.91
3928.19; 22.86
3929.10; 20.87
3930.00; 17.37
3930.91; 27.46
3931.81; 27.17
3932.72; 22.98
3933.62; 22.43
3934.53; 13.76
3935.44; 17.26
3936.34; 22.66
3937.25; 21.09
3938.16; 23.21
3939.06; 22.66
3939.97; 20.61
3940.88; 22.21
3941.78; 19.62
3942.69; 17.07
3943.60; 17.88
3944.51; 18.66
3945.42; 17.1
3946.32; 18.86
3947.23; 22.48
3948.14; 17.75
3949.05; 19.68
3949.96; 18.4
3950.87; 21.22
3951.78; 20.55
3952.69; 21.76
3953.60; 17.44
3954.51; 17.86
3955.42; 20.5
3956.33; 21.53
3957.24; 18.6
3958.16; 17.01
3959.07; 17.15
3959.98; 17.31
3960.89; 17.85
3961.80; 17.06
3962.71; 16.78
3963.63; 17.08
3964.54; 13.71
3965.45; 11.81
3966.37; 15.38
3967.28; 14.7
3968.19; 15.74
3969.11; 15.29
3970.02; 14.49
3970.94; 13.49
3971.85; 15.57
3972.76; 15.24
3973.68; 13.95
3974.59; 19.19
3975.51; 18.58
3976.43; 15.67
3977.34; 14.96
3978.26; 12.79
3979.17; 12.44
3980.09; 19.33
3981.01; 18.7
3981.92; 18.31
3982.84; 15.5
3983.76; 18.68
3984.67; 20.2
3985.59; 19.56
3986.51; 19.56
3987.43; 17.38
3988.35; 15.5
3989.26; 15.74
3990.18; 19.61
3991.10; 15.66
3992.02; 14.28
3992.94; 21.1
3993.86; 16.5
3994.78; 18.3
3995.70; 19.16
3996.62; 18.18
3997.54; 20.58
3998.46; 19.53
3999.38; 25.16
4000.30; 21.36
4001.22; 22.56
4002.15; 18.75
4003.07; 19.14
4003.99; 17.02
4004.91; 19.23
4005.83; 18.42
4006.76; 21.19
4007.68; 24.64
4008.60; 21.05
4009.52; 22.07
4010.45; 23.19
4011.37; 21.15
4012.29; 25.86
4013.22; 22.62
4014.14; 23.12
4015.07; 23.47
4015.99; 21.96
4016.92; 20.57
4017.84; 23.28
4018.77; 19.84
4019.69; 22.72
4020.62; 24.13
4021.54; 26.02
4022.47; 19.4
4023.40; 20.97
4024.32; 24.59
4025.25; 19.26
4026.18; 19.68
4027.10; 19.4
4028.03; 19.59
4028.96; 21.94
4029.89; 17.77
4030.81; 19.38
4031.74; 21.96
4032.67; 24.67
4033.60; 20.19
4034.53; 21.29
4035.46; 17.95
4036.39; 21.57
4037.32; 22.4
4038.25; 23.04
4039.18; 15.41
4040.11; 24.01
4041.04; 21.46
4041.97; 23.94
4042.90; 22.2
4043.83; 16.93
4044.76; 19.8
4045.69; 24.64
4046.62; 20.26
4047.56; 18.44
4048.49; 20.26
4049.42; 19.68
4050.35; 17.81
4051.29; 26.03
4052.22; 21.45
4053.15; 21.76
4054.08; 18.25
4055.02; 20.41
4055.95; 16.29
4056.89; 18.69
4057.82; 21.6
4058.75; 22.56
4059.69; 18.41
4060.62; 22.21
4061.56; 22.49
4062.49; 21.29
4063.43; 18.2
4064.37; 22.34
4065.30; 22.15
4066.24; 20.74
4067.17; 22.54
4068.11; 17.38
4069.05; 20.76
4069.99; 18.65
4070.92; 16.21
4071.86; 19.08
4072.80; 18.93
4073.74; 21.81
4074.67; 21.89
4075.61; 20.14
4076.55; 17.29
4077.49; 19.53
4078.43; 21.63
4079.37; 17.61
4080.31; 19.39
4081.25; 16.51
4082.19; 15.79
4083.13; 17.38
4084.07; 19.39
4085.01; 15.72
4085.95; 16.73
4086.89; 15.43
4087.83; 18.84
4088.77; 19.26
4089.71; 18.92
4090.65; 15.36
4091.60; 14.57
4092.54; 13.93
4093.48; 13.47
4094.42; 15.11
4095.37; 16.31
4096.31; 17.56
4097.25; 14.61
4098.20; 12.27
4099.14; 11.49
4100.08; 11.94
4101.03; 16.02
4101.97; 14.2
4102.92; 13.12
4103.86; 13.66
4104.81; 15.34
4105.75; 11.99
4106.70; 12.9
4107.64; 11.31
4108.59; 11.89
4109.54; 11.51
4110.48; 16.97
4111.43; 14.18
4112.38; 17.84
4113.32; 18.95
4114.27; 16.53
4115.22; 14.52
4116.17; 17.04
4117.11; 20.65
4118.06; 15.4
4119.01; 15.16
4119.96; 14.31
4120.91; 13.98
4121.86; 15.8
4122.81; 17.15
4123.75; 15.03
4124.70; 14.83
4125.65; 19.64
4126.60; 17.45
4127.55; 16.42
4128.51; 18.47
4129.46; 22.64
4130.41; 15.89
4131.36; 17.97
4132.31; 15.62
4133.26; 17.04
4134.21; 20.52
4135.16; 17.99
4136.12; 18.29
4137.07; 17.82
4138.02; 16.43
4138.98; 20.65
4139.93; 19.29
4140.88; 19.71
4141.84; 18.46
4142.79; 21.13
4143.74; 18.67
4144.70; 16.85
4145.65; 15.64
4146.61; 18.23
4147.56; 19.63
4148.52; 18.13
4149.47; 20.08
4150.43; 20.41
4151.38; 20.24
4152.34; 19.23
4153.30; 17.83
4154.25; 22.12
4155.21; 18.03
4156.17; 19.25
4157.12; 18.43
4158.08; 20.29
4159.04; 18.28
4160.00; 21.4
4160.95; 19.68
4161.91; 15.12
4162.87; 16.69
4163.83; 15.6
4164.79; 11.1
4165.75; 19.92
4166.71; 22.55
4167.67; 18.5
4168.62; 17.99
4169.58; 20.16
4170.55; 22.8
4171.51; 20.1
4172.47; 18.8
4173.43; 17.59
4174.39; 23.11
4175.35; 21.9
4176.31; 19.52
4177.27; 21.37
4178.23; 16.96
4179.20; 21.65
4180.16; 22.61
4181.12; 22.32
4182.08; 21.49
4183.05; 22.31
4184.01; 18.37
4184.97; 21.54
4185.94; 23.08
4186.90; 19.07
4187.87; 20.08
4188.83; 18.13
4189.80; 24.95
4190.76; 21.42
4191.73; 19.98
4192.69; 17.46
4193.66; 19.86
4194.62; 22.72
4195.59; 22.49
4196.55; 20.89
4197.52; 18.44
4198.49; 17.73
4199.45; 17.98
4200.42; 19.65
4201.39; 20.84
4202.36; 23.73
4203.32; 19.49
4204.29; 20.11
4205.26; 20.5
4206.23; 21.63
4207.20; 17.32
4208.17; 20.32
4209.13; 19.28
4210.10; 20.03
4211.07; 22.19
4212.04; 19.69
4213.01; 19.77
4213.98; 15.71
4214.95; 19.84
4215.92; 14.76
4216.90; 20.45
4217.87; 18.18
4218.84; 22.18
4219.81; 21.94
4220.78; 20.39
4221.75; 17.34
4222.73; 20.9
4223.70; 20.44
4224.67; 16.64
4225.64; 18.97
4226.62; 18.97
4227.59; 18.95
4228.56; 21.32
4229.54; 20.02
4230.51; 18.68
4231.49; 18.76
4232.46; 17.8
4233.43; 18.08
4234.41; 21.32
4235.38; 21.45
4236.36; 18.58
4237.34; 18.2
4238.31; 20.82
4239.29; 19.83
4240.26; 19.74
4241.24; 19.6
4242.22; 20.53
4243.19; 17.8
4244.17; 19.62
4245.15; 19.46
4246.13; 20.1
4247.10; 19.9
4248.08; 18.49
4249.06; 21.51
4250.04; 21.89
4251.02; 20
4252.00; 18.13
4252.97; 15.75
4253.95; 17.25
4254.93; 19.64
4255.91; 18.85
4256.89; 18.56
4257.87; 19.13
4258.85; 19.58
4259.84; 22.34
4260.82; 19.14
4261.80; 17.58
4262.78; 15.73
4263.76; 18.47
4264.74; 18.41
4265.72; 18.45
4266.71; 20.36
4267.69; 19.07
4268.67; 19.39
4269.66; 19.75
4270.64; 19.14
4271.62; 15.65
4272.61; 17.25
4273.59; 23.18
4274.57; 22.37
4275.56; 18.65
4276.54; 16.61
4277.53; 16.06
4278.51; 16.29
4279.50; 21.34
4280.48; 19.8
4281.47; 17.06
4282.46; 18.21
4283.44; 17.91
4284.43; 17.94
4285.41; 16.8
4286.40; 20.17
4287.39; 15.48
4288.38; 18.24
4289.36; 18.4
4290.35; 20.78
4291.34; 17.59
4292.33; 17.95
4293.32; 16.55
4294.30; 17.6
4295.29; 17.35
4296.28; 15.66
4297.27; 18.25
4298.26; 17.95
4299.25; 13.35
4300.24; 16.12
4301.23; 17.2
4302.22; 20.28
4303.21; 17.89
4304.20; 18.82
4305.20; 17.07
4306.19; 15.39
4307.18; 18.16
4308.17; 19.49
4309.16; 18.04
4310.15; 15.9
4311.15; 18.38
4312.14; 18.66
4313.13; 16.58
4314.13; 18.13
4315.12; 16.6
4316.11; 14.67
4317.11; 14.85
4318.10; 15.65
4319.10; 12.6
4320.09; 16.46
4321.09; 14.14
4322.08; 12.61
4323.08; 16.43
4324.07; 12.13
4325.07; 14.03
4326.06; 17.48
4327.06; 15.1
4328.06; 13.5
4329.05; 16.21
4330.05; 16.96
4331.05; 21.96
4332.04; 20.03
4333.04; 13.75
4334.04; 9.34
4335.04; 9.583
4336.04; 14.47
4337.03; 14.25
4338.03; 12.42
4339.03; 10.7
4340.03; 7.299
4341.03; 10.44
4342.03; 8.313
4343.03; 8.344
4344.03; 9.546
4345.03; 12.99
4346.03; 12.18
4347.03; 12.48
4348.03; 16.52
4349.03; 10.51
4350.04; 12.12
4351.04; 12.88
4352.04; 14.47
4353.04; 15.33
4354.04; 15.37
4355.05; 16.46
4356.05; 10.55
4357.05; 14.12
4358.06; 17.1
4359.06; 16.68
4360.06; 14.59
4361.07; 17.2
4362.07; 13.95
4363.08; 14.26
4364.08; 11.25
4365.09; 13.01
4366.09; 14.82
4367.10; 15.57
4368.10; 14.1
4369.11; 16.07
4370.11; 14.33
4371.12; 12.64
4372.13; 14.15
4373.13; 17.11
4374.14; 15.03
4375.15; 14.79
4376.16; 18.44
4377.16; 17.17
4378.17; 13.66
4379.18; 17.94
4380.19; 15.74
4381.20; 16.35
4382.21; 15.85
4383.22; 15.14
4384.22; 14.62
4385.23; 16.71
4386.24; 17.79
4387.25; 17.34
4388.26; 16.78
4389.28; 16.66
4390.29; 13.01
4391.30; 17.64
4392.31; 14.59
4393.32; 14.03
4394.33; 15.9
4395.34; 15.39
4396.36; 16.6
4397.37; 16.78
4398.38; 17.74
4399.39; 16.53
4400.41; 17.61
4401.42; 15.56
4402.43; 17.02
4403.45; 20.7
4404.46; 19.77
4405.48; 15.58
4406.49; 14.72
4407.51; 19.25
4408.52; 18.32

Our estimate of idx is -0.02 mag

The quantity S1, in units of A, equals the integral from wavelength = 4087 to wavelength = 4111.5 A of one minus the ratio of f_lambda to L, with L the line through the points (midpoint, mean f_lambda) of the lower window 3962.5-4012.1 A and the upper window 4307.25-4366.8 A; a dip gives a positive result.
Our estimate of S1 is 3.3 A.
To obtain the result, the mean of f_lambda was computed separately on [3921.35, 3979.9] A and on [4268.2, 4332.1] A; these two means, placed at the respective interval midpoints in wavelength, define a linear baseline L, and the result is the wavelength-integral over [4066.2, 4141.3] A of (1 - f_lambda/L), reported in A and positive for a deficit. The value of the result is 5.33 A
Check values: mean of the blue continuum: 18.7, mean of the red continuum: 17.3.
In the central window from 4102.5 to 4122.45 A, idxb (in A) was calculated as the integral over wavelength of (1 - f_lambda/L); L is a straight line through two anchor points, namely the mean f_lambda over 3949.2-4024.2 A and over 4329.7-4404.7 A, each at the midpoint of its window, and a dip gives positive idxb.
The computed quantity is 2.9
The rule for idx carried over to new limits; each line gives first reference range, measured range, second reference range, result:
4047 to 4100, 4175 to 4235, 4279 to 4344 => -0.17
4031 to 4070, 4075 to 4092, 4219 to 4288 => 0.15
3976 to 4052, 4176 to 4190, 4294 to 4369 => -0.20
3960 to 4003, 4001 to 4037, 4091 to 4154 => -0.24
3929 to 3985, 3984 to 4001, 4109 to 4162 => -0.04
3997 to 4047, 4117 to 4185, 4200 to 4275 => 0.08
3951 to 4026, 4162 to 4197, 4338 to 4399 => -0.20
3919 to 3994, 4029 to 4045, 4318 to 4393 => -0.17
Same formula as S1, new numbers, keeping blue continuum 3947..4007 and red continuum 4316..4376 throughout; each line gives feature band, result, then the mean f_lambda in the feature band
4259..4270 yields -3.1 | 19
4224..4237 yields -3.5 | 19.2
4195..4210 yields -4.5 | 20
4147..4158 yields -2.4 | 19.4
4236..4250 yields -4.3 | 19.7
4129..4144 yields -2.3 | 18.6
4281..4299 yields -3.9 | 17.7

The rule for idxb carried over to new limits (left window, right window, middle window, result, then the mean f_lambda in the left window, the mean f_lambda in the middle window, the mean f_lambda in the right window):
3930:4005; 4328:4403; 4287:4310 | -3.4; 18.4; 17.5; 14.7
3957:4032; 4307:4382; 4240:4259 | -4.2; 18.9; 19.3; 14.6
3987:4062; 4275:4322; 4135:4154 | 0.4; 20.6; 18.8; 17.3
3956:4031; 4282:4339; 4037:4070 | -4.2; 18.8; 20.7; 16.4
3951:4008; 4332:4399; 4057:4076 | -3.9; 17.8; 20.4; 14.3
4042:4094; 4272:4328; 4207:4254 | -4.2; 19.3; 19.4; 17.2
